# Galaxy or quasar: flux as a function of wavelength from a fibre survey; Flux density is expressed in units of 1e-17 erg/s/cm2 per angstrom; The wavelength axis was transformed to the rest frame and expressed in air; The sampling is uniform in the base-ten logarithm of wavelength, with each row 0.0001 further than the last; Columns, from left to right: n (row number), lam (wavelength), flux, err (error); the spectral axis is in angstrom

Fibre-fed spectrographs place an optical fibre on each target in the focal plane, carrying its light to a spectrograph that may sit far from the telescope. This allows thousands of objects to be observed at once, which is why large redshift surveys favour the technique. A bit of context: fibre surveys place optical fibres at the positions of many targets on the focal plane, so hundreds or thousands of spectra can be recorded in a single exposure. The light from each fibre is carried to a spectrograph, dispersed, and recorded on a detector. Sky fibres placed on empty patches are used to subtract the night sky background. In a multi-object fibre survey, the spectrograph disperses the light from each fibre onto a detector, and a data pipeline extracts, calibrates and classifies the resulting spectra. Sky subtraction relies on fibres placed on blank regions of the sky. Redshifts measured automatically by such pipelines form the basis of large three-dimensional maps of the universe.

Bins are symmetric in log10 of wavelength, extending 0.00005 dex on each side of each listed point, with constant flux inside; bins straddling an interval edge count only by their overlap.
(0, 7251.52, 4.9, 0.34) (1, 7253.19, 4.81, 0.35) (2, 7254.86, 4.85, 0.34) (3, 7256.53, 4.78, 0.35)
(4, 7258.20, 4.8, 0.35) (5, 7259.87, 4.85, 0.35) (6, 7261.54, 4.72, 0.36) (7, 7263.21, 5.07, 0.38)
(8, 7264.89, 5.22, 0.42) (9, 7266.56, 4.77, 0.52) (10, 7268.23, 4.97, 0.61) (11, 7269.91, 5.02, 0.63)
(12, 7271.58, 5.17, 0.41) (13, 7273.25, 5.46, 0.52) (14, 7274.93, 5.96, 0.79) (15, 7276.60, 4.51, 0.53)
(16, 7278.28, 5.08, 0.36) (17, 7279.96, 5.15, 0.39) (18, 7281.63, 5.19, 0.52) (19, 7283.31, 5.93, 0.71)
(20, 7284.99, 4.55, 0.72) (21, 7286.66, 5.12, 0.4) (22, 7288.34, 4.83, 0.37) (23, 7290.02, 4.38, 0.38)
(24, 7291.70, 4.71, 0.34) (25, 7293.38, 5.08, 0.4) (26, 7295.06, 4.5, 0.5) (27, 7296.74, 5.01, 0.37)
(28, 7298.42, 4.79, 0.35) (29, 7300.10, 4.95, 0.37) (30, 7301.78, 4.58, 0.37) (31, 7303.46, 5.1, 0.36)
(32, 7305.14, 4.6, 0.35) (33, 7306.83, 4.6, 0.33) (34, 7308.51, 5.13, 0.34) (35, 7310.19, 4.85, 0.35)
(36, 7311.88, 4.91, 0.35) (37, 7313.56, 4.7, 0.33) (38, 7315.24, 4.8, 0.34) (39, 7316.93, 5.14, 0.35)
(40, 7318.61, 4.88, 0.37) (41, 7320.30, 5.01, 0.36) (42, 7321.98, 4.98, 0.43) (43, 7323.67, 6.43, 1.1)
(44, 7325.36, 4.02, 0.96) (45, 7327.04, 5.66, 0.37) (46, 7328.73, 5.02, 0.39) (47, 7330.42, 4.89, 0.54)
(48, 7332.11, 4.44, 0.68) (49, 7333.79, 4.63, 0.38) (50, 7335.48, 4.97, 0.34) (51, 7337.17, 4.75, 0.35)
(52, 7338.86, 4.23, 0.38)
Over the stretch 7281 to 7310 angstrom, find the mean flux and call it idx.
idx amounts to 4.88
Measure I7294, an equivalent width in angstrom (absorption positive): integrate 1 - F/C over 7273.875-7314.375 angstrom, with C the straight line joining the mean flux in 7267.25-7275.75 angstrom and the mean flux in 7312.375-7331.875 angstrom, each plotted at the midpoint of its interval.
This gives 2.0 angstrom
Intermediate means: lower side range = 5.31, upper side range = 5.03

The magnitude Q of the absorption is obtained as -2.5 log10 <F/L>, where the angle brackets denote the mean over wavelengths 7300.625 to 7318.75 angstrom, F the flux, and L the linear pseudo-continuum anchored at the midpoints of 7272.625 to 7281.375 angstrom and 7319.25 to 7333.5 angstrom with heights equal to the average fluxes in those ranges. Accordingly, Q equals 0.055 mag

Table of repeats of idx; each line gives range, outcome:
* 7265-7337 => 4.96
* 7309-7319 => 4.89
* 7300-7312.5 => 4.83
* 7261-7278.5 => 5.09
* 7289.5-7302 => 4.77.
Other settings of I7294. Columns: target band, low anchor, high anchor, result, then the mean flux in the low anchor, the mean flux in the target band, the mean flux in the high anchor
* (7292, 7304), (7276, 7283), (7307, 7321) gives 0.3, 5.07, 4.85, 4.91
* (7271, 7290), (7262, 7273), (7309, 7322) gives -0.5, 5.05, 5.14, 4.91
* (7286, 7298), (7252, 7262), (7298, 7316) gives 0.0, 4.81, 4.8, 4.82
